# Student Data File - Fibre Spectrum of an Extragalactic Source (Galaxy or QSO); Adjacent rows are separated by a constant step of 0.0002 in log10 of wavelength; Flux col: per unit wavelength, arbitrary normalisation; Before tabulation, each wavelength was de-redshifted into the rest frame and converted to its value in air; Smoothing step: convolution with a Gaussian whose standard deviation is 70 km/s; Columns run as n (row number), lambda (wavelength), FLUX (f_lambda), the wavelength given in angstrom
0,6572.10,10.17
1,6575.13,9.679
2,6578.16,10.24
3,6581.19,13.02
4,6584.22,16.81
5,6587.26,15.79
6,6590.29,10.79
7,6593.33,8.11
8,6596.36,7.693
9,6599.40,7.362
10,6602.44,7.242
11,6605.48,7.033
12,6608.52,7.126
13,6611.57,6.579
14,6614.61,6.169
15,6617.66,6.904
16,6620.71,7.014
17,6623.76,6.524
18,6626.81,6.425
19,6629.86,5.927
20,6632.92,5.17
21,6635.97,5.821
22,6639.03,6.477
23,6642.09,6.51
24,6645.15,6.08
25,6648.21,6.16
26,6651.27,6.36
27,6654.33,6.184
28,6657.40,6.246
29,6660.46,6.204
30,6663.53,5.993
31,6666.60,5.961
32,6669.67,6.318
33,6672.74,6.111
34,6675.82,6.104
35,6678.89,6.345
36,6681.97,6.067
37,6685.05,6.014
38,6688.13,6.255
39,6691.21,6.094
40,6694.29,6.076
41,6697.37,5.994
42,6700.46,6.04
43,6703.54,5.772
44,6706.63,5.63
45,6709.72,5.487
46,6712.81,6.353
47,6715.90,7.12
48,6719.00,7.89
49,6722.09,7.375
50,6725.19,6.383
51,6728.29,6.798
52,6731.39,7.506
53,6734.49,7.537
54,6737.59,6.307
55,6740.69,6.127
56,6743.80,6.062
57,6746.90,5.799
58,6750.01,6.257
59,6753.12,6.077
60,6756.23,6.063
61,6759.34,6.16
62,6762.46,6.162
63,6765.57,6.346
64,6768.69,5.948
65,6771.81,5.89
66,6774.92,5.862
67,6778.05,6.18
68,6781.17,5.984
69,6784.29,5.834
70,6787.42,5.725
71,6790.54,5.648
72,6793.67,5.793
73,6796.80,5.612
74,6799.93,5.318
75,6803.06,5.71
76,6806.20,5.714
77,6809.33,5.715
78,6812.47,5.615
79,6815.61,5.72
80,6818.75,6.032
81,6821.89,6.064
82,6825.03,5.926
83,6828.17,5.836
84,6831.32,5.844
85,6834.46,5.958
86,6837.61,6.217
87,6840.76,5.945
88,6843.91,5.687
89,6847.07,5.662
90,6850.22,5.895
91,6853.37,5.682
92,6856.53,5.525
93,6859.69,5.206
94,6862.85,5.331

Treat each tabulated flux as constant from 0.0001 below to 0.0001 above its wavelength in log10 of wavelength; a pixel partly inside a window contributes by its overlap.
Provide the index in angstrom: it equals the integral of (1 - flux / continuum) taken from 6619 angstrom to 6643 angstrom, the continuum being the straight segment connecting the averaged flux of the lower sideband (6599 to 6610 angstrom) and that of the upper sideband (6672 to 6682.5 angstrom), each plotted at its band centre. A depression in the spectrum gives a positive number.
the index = 2.0 angstrom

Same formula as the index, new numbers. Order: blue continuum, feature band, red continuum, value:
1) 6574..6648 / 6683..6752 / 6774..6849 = 4.9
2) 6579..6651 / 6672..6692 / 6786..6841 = 3.0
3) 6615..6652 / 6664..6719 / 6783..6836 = -0.4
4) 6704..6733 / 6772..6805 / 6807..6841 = 2.1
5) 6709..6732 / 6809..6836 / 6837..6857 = 0.6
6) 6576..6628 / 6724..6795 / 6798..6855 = 5.7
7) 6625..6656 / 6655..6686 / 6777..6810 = -0.5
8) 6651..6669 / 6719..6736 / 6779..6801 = -3.6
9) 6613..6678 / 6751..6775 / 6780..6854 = -0.6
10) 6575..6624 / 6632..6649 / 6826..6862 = 4.9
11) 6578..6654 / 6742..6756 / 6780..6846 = 0.9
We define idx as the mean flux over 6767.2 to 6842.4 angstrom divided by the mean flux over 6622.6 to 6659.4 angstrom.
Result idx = 0.95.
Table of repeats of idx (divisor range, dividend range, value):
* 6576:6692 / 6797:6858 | 0.79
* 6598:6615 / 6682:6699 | 0.87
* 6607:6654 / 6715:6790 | 1.00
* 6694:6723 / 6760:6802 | 0.92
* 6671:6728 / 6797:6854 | 0.92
